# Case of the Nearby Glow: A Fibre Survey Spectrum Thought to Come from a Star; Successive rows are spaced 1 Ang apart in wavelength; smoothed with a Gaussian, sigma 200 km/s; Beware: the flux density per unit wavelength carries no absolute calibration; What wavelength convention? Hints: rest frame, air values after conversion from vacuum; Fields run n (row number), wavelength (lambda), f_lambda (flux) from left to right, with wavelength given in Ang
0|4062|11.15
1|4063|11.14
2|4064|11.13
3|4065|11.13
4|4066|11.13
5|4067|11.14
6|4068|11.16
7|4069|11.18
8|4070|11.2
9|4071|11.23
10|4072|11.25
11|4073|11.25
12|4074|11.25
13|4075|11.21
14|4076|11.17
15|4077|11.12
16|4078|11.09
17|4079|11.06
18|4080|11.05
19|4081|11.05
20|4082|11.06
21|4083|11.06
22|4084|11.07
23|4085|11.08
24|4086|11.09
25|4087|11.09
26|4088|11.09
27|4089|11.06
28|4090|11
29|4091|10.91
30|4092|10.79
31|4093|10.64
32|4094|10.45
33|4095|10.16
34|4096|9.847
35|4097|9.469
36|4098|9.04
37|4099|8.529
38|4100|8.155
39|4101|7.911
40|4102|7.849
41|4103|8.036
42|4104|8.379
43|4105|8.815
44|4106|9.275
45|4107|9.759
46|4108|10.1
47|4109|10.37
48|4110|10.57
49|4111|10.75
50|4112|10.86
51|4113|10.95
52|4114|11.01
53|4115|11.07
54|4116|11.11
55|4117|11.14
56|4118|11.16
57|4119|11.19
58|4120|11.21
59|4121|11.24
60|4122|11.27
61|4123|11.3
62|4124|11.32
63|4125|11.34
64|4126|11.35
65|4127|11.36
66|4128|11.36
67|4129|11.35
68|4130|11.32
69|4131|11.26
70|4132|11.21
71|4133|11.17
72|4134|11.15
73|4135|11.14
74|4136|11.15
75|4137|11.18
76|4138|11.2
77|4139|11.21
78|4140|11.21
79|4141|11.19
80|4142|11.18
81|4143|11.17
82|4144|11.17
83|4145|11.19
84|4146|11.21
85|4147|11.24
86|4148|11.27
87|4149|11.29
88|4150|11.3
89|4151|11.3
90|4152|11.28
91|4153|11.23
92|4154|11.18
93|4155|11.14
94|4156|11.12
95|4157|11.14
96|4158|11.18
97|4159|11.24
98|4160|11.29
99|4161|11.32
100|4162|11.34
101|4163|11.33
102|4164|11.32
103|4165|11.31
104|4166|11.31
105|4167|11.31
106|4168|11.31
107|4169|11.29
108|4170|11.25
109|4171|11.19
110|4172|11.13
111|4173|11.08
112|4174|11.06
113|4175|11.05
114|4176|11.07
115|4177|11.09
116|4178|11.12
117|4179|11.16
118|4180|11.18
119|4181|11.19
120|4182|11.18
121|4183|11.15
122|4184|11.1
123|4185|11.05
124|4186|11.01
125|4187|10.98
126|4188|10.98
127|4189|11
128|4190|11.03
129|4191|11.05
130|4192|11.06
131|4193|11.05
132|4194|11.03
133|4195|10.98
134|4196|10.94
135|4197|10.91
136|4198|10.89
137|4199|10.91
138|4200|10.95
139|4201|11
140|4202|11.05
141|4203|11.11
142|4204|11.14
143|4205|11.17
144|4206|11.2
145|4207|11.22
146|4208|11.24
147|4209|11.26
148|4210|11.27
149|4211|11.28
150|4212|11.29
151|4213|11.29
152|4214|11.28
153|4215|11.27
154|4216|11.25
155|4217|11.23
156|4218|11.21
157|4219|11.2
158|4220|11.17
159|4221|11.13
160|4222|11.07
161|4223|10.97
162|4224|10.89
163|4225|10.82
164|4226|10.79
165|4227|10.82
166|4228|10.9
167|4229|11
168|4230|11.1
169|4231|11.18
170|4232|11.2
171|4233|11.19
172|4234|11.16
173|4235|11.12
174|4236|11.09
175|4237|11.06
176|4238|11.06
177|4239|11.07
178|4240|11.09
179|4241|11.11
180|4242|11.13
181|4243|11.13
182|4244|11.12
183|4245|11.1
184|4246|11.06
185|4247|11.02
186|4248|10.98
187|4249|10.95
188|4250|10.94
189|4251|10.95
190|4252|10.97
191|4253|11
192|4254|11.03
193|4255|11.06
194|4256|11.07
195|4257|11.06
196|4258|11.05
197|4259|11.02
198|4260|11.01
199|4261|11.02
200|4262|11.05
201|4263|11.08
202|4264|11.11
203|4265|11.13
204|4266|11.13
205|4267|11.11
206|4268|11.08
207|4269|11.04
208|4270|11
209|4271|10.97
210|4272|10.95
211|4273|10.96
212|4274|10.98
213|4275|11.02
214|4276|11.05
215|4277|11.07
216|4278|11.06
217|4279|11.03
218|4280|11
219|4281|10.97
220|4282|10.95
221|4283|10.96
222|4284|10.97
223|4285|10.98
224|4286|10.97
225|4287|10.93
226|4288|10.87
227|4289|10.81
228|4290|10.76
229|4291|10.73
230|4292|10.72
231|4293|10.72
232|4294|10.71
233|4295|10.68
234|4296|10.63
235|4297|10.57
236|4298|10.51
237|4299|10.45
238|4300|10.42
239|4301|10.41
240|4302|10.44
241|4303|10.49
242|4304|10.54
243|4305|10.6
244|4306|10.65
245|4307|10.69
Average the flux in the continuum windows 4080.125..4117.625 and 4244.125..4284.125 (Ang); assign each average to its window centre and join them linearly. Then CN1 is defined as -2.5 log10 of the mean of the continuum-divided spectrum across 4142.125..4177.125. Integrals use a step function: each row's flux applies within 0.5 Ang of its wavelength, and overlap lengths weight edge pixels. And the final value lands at -0.072 mag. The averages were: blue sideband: 10.2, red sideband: 11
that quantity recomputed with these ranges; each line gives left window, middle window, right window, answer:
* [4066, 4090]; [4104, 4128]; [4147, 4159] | 0.04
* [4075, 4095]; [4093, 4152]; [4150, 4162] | 0.05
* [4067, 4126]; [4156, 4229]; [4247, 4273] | -0.03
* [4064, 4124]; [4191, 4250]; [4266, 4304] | -0.03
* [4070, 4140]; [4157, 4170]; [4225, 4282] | -0.05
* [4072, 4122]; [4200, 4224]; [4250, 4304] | -0.04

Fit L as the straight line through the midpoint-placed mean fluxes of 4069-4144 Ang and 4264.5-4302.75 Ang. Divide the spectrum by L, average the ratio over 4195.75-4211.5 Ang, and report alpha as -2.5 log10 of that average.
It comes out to -0.031 mag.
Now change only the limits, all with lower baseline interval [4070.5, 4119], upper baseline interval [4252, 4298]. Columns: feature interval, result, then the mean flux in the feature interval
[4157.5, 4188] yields -0.05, 11.2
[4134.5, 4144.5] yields -0.06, 11.2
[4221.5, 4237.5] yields -0.02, 11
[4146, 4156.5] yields -0.06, 11.2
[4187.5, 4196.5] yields -0.03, 11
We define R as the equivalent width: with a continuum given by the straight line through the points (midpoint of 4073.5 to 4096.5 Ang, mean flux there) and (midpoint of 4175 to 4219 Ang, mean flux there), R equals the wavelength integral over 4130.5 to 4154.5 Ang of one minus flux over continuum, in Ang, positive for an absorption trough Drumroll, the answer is -0.4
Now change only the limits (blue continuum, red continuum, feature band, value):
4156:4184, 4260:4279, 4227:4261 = 0.1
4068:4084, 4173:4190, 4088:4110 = 3.0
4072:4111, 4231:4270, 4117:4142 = -1.9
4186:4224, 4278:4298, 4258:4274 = -0.2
